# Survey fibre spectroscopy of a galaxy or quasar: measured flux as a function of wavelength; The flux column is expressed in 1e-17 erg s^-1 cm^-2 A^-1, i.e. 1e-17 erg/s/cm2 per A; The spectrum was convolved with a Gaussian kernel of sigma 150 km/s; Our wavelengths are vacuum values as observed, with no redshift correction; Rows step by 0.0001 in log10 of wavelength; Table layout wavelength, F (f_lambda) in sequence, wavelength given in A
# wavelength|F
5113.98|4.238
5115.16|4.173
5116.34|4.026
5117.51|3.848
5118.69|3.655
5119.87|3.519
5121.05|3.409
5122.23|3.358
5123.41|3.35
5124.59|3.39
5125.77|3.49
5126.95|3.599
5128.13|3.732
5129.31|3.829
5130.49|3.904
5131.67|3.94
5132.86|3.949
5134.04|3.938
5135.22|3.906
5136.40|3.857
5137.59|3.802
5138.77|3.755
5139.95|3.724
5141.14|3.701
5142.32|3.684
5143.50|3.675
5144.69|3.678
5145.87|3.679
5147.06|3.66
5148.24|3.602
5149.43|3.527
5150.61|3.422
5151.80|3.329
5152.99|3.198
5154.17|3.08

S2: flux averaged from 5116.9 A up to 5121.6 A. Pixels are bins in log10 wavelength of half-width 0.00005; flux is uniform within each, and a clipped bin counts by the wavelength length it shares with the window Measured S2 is 3.62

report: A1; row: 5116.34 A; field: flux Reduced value 4.026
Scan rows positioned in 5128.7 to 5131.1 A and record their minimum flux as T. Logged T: 3.829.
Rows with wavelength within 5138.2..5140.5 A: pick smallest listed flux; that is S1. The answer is 3.724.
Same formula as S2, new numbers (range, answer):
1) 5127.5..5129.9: 3.78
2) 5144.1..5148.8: 3.66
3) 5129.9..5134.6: 3.93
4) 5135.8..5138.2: 3.83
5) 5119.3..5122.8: 3.43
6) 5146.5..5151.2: 3.56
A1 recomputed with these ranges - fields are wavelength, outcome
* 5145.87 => 3.679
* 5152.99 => 3.198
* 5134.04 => 3.938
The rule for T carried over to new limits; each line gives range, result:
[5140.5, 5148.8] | 3.602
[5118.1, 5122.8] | 3.358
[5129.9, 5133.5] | 3.904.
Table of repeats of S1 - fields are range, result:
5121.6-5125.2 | 3.35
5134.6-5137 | 3.857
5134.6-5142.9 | 3.684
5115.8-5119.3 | 3.655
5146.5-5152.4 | 3.329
